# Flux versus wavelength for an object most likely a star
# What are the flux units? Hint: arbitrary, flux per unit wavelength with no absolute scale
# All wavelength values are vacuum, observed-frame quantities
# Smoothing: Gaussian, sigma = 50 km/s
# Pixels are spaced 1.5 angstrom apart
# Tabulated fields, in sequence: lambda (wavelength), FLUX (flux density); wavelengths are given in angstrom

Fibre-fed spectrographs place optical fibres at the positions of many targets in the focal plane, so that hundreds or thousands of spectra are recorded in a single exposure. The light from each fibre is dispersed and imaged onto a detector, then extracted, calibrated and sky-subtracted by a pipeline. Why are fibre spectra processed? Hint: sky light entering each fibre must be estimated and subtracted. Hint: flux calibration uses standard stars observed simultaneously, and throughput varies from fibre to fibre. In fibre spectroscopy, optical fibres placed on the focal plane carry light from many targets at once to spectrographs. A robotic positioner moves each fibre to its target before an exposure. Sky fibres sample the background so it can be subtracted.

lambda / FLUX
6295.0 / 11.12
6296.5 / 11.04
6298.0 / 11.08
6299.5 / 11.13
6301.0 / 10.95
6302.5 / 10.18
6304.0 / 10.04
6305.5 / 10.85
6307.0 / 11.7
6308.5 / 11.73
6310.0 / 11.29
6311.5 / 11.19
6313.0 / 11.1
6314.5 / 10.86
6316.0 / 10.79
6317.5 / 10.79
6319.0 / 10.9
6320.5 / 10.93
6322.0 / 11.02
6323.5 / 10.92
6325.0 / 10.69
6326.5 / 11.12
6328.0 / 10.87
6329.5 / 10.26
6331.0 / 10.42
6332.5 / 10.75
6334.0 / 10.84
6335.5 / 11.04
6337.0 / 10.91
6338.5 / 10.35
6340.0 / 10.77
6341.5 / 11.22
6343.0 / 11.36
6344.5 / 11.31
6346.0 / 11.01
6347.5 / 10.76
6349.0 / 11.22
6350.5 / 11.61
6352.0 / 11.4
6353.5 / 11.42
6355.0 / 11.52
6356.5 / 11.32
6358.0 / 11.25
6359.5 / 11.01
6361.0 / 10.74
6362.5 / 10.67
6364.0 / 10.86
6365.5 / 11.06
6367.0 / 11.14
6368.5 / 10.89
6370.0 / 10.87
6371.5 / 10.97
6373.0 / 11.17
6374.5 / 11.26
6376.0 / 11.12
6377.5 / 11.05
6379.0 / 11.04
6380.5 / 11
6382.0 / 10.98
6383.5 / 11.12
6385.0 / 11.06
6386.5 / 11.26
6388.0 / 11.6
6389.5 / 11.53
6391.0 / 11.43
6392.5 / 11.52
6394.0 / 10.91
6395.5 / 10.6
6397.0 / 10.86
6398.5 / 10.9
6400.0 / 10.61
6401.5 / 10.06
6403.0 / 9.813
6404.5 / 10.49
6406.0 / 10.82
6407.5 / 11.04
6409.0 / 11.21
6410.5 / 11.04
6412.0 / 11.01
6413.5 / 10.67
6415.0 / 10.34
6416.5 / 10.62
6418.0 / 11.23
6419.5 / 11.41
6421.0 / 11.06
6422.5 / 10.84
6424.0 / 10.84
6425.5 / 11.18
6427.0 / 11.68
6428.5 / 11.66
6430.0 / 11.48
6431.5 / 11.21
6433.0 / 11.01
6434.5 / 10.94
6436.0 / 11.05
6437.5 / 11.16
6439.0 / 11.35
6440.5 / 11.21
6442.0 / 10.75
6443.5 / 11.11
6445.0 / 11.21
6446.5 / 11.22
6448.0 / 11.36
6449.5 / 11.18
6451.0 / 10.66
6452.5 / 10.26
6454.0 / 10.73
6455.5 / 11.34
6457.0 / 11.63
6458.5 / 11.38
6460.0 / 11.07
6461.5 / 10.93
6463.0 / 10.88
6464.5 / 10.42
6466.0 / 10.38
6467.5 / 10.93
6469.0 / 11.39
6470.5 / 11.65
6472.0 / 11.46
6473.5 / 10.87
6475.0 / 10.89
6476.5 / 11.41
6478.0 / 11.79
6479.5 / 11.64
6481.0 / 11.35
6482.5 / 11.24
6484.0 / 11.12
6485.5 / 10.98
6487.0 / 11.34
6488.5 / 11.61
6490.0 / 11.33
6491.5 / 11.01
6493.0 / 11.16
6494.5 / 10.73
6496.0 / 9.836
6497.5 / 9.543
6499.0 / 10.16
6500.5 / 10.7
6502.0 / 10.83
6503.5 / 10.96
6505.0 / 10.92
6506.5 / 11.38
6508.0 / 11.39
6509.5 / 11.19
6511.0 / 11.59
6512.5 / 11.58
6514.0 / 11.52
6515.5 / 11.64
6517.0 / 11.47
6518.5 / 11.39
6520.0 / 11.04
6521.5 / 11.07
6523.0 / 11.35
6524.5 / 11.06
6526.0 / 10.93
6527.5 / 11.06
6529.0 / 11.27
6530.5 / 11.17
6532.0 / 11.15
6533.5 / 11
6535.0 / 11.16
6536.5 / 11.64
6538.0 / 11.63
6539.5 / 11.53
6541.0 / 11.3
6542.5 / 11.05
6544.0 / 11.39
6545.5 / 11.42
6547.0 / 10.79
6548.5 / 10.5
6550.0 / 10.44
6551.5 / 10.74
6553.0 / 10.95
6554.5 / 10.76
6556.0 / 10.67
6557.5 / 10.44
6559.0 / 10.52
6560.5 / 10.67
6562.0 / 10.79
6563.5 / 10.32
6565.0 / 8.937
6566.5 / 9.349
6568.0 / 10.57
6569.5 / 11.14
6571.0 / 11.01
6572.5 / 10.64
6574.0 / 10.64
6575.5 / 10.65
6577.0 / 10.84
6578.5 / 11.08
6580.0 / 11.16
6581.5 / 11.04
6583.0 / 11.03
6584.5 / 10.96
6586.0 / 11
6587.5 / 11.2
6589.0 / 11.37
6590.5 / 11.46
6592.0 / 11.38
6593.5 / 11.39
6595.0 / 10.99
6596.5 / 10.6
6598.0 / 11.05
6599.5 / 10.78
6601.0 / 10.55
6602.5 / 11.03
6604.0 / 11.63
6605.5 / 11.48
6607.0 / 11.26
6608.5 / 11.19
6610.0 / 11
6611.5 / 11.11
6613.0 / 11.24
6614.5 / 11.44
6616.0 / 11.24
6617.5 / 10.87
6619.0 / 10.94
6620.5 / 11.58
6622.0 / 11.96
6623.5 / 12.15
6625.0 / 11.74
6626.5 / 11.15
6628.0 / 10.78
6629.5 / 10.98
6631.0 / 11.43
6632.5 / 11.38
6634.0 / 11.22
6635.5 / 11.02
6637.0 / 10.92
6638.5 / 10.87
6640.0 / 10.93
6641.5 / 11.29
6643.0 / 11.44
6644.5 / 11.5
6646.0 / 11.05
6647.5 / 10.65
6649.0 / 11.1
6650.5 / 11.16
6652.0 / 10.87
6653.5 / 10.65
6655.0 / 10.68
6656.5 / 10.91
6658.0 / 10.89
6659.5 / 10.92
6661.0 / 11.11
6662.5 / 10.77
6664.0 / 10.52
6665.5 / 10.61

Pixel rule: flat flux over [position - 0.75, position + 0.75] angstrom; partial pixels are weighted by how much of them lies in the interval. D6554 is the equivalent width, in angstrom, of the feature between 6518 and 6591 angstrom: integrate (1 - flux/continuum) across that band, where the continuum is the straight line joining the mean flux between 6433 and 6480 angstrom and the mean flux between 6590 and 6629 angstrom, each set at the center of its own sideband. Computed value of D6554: 1.70 angstrom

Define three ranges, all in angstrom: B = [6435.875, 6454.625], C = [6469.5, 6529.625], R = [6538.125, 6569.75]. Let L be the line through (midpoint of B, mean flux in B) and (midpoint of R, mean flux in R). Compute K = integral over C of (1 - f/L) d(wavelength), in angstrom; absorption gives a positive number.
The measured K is -1.6 angstrom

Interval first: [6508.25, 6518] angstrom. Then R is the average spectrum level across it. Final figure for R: 11.5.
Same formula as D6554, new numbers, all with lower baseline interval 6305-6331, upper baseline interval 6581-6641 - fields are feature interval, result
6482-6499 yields 0.4 angstrom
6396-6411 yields 0.5 angstrom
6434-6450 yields -0.1 angstrom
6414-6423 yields 0.1 angstrom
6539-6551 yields 0.1 angstrom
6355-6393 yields -0.3 angstrom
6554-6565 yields 0.7 angstrom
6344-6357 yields -0.3 angstrom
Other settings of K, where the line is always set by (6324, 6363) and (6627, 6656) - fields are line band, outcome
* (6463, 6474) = 0.01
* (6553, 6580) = 1.16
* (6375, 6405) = 0.14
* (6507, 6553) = -0.77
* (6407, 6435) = -0.18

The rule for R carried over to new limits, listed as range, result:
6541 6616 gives 10.9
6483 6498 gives 10.9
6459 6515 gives 11.1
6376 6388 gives 11.1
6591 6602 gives 11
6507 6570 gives 11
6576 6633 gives 11.2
